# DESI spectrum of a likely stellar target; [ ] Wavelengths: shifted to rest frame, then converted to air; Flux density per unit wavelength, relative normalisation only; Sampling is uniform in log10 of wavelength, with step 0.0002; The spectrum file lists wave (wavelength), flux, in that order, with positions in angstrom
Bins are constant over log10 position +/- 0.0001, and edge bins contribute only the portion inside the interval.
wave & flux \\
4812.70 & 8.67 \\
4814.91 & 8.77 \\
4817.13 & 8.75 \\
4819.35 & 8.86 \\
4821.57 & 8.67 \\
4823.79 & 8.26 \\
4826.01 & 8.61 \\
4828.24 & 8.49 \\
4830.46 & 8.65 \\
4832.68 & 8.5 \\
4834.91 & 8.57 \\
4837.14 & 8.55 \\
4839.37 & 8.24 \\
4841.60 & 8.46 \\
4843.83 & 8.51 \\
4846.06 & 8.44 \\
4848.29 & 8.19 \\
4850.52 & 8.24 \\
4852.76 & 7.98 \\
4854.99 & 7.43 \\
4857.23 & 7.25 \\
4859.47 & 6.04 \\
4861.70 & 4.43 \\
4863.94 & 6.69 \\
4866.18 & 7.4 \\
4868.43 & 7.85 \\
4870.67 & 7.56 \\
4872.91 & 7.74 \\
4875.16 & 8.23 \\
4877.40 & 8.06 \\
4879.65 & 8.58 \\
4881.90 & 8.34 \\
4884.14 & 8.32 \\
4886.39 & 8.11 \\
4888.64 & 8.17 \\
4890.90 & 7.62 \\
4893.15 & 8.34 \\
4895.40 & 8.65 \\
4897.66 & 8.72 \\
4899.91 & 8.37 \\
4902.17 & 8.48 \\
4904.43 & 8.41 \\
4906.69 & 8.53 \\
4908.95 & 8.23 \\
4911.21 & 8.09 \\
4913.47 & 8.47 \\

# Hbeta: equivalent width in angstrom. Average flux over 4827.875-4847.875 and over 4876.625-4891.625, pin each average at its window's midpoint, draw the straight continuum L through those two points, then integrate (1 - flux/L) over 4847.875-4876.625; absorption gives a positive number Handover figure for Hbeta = 3.5 angstrom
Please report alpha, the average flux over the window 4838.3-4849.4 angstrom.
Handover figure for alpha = 8.37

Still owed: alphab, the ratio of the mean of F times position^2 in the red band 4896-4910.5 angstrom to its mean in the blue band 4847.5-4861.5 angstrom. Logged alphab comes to 1.18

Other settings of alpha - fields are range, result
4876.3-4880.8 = 8.31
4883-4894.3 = 8.12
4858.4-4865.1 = 5.73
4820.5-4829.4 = 8.51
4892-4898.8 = 8.58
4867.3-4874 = 7.71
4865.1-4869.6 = 7.62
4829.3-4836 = 8.58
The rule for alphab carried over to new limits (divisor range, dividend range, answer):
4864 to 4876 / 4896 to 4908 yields 1.13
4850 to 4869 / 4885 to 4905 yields 1.21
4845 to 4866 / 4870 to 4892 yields 1.14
